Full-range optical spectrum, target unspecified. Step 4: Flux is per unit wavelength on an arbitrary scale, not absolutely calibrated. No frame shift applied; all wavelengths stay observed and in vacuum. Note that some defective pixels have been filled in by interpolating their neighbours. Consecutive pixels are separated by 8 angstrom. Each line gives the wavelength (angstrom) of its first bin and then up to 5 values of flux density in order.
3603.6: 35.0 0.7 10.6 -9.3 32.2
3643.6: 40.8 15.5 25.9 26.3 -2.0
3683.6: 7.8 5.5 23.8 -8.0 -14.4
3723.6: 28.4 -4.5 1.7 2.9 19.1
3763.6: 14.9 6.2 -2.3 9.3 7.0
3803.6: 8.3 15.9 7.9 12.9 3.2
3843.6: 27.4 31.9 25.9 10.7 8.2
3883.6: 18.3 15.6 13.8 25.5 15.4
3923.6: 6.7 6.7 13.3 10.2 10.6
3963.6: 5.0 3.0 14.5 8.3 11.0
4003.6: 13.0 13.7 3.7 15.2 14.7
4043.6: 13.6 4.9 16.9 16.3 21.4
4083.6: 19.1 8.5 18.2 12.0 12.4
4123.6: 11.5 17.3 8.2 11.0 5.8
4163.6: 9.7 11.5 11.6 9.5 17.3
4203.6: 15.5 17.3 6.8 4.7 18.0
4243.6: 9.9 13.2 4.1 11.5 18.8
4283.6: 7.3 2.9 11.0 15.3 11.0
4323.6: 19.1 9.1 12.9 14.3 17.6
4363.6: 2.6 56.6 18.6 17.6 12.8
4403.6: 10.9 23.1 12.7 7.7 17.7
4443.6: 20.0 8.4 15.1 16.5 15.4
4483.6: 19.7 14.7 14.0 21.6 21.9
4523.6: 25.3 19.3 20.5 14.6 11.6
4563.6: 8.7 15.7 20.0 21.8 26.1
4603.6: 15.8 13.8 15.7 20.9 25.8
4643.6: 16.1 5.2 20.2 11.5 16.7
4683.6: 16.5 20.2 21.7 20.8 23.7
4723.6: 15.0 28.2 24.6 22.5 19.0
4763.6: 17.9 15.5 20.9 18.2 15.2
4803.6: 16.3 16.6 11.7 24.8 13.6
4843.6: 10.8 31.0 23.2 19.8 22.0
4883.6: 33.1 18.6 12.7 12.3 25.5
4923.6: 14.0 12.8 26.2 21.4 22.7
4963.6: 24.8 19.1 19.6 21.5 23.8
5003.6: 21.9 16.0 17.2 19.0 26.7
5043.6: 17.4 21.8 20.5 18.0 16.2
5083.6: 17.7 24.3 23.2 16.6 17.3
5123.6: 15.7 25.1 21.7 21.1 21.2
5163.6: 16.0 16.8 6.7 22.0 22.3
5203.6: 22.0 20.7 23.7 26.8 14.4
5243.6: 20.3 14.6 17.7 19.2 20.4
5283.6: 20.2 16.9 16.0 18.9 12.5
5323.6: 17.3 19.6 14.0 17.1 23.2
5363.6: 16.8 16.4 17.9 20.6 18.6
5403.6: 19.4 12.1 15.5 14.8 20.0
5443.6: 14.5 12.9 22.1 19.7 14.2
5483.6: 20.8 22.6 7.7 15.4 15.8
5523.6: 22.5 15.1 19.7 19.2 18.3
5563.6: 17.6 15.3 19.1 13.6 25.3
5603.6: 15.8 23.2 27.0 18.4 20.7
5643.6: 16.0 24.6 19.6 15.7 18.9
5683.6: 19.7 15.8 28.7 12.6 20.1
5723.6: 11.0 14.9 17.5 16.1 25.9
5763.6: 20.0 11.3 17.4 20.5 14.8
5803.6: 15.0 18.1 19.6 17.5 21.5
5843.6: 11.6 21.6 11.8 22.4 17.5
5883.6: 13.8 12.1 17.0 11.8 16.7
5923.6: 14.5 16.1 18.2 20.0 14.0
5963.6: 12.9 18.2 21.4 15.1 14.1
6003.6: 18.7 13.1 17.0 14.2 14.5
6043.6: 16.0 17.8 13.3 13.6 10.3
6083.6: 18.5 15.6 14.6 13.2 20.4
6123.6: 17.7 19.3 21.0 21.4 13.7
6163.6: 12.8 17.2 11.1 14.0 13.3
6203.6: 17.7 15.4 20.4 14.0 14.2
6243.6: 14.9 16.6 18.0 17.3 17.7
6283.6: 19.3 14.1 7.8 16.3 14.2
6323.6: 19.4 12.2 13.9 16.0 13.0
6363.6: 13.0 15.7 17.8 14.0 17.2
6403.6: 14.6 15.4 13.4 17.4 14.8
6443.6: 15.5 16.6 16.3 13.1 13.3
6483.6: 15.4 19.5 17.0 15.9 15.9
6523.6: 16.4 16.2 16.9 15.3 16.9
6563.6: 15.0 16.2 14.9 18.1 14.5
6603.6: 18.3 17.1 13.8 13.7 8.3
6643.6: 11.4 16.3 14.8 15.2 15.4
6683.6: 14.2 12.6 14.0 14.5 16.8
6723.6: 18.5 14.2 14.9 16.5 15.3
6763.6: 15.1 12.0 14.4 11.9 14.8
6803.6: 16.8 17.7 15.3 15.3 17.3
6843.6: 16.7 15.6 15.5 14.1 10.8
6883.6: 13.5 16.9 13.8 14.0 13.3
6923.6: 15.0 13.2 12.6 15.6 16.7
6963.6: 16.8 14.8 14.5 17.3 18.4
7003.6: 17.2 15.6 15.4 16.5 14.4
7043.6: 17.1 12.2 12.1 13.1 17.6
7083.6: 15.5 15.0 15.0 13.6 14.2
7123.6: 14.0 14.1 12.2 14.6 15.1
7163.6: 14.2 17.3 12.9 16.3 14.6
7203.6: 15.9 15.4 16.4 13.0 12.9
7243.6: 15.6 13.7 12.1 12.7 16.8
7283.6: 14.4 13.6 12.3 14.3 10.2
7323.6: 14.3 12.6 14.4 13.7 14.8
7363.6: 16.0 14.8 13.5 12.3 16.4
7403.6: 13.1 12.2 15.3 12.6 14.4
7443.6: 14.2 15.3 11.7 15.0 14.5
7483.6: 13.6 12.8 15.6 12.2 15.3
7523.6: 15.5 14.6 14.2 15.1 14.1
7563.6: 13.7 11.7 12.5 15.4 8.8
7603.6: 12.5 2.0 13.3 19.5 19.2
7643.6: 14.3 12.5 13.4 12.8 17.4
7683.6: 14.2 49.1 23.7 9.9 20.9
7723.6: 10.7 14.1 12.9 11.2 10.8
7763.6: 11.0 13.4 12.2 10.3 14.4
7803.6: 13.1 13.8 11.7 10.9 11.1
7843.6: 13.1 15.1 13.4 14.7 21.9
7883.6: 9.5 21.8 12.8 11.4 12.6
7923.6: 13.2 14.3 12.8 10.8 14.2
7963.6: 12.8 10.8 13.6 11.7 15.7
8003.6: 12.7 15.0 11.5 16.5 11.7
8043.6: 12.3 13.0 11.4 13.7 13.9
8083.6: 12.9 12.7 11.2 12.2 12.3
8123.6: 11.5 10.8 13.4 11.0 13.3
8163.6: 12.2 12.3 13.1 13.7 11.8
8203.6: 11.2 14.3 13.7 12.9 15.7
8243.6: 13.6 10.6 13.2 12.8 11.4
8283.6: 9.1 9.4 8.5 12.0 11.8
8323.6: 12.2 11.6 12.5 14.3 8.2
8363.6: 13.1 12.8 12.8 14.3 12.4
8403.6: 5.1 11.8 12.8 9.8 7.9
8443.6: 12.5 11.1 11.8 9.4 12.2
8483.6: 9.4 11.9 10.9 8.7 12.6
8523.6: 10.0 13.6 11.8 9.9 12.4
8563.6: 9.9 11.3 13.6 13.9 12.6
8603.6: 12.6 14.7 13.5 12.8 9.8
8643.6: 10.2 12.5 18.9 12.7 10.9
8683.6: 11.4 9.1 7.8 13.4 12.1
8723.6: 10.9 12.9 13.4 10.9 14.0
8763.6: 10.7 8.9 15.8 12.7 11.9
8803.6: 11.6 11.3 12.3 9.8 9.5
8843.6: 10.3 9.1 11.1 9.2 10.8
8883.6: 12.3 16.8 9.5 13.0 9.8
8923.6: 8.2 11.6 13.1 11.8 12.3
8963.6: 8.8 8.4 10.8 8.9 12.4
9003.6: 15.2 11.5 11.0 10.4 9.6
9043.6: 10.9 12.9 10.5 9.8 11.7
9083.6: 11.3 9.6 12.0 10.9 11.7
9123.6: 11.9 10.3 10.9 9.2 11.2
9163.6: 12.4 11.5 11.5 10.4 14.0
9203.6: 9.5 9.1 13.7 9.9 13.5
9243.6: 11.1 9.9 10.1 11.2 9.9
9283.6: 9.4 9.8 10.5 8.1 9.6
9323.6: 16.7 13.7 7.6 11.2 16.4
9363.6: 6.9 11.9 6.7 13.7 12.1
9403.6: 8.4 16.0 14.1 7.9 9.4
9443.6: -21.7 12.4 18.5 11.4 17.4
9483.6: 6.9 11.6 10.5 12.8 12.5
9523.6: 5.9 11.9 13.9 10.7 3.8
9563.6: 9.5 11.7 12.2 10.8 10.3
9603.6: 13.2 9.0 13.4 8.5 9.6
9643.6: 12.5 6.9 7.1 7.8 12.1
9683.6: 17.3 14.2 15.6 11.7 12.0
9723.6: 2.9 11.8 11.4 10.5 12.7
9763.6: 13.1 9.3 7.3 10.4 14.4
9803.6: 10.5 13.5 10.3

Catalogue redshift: 0.172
